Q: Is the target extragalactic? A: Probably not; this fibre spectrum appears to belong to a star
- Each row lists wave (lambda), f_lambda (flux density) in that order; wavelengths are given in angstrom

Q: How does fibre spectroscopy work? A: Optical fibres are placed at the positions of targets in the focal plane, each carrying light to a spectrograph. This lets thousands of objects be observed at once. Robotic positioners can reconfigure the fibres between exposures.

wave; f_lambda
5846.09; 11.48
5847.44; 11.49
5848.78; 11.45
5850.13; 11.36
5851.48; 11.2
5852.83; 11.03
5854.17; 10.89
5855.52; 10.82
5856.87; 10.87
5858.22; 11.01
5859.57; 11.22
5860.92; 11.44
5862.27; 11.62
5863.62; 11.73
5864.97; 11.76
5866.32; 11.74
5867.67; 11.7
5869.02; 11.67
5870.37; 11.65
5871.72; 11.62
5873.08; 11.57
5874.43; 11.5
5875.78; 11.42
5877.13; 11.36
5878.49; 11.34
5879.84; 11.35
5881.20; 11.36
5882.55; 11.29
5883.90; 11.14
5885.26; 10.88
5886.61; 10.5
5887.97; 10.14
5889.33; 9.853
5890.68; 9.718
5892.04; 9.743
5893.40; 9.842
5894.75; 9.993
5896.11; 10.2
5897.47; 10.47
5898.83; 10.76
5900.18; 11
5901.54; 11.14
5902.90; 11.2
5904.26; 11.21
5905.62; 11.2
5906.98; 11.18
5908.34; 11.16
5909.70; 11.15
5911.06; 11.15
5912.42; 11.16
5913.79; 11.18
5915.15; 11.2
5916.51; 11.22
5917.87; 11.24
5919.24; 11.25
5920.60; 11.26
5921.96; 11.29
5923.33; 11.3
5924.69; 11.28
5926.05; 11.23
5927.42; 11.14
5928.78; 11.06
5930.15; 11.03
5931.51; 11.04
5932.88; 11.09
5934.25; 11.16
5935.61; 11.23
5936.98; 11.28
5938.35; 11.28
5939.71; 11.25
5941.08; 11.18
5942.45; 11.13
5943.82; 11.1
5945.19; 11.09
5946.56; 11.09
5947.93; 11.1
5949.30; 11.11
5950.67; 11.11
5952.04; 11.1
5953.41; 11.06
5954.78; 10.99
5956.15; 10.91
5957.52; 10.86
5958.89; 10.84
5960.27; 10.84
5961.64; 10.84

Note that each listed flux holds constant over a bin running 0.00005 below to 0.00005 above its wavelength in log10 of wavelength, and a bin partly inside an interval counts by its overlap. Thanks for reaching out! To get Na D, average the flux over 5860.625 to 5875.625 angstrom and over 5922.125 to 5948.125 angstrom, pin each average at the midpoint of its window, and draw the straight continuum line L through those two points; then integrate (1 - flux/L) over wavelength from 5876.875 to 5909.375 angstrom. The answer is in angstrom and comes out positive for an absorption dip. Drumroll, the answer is 2.02 angstrom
